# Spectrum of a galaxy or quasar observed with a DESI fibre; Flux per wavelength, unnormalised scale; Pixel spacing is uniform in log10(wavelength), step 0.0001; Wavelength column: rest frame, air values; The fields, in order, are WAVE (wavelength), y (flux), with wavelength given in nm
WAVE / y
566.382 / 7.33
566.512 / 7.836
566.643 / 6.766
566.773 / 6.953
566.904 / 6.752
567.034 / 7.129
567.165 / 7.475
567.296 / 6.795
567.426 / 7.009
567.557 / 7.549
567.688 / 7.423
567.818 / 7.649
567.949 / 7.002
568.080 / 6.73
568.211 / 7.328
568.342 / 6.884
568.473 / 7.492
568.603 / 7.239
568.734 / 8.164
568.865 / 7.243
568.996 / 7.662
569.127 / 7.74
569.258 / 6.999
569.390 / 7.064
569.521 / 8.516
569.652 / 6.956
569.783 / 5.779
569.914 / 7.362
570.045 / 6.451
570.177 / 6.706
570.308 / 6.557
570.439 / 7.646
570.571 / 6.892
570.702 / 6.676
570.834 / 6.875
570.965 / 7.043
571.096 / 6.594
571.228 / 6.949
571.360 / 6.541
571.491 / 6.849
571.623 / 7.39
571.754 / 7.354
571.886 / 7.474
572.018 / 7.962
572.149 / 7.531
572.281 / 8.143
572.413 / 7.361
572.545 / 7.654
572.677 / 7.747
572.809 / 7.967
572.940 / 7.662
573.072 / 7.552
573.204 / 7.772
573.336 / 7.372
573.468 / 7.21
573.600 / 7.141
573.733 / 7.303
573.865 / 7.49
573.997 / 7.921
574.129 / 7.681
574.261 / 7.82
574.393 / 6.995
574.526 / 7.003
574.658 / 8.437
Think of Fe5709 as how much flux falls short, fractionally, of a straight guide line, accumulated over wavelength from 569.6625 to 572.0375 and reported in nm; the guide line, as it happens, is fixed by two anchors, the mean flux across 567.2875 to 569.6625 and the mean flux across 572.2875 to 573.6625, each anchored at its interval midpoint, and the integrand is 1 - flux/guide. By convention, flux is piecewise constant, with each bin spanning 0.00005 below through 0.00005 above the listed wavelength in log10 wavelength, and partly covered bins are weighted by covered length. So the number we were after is 0.17 nm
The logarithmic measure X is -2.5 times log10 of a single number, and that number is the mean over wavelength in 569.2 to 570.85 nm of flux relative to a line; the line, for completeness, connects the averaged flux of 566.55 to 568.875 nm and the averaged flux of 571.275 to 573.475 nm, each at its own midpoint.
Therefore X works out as 0.06 mag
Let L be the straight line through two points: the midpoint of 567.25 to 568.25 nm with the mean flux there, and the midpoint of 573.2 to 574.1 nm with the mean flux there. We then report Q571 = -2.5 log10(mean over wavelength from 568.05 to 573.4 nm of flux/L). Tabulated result 0.01 mag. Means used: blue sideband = 7.19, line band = 7.27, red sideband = 7.44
